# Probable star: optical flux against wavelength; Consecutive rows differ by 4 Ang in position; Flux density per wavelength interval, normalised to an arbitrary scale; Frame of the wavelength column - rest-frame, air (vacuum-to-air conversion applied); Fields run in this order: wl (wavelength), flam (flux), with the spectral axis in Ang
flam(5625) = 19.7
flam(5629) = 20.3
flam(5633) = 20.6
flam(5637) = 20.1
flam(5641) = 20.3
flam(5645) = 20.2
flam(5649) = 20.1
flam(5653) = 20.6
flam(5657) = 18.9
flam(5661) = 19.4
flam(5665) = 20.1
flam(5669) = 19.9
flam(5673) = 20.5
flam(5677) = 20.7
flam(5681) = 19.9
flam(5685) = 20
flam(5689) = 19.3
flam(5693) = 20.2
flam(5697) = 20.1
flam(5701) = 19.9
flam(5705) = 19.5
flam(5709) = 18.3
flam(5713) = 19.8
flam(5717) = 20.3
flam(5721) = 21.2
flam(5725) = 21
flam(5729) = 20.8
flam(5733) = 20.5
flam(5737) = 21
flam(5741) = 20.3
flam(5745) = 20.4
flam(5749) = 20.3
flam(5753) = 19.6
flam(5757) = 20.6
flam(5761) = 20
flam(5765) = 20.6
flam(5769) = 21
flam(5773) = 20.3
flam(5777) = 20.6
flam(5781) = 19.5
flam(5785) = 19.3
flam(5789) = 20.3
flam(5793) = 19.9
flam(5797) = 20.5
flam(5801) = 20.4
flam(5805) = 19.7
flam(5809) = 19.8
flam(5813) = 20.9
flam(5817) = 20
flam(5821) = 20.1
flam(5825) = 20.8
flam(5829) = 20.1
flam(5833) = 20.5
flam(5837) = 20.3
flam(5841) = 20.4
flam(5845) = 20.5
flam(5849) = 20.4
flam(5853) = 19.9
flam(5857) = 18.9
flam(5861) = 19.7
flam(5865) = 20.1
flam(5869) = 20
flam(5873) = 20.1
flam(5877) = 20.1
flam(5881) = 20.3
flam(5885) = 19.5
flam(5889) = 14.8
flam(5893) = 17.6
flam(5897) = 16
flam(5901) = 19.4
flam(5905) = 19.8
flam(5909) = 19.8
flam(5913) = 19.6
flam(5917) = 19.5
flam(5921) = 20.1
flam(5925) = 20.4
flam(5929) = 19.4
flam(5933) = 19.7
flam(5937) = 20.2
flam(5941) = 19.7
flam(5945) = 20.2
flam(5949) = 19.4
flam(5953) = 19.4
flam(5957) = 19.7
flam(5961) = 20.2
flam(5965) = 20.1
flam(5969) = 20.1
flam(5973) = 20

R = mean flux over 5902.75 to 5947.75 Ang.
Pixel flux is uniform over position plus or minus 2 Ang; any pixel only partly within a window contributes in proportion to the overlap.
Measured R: 19.8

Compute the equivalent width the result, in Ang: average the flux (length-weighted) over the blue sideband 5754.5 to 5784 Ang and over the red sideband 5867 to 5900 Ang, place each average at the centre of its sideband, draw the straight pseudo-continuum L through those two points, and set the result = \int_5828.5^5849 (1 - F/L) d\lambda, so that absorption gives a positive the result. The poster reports -1.2 Ang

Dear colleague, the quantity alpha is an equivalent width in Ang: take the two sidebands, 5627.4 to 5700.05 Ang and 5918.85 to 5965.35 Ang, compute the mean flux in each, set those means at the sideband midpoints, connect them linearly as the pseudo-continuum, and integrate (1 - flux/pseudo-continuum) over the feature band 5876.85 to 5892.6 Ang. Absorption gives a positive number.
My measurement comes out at 1.2 Ang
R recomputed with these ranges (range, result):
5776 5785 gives 19.8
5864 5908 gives 18.9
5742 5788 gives 20.2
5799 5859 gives 20.2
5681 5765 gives 20.2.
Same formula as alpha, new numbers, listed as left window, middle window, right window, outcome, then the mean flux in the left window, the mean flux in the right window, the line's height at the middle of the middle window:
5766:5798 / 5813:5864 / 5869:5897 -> -2.2 Ang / 20.2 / 18.6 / 19.3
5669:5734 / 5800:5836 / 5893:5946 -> -0.9 Ang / 20.1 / 19.4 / 19.8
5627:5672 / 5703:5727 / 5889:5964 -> -0.2 Ang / 20.1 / 19.3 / 19.9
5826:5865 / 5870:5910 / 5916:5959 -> 2.4 Ang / 20.1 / 19.8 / 20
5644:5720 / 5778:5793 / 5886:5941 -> -0.2 Ang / 19.9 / 19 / 19.5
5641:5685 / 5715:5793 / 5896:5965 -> -1.9 Ang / 20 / 19.6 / 19.9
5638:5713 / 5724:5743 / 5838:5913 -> -0.9 Ang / 19.9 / 19.3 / 19.7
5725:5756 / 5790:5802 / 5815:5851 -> 0.1 Ang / 20.5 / 20.3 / 20.4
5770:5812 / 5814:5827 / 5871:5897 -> -0.5 Ang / 20.1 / 18.5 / 19.6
